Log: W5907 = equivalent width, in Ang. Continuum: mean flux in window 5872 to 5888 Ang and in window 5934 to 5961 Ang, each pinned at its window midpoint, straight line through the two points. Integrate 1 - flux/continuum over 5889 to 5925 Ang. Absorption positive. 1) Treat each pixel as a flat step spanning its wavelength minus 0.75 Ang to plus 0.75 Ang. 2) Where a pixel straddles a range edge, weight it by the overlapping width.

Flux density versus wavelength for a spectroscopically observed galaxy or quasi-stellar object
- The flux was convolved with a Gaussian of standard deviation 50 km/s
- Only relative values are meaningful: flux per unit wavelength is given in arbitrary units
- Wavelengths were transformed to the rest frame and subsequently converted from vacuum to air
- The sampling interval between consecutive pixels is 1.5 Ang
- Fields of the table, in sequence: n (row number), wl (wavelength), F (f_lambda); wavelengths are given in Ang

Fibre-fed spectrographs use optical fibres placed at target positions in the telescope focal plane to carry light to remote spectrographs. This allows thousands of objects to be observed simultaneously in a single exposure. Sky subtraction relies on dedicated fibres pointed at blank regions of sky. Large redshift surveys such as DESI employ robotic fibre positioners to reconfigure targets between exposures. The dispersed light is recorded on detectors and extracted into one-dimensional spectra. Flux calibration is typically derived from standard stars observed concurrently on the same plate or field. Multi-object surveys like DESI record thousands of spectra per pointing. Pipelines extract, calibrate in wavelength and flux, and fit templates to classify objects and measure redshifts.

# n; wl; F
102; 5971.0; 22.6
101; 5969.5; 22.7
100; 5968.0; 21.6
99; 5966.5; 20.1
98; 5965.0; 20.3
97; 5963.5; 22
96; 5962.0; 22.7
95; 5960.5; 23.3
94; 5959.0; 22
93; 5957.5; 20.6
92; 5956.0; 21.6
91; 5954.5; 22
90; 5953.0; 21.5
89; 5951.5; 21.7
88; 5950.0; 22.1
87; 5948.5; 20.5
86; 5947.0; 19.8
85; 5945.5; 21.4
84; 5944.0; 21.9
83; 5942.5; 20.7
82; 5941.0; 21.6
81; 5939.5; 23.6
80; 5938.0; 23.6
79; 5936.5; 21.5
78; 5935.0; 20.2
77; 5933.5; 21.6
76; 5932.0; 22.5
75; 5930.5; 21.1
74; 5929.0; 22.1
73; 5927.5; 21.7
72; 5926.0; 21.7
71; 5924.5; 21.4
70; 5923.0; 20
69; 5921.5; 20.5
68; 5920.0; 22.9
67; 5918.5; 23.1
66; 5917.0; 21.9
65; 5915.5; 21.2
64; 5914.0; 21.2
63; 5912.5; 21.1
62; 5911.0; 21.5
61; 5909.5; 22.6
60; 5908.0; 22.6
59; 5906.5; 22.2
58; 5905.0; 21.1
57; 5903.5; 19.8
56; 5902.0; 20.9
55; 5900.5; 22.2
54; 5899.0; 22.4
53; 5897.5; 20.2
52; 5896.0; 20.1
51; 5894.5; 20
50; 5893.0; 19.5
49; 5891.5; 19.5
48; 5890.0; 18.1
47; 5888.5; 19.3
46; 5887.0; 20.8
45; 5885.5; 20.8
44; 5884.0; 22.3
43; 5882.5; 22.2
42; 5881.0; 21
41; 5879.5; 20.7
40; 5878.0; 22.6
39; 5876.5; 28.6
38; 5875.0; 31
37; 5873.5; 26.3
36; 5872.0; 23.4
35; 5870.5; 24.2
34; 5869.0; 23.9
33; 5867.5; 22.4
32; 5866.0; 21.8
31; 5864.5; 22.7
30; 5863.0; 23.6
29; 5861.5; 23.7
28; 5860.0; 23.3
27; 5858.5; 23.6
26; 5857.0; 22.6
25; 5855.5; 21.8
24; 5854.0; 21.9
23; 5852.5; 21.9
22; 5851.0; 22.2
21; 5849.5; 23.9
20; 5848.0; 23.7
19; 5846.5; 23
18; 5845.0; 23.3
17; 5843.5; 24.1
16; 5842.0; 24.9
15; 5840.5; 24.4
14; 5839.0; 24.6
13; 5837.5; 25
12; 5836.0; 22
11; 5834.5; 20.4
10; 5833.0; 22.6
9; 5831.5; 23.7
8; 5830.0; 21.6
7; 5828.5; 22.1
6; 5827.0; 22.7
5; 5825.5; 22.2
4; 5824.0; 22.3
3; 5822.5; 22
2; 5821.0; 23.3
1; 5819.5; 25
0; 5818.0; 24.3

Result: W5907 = 2.69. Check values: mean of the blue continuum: 23.6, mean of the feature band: 21.1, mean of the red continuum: 21.6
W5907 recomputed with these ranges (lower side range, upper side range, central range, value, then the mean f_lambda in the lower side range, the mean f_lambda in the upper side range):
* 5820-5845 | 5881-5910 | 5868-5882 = -1.93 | 23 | 20.9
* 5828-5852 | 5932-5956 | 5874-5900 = 0.85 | 23.2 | 21.6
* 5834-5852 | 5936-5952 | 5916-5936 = 0.37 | 23.5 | 21.7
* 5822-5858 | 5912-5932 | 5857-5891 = -0.96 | 22.9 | 21.6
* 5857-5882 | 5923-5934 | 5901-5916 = 0.63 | 23.9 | 21.6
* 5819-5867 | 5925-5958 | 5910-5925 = 0.30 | 23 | 21.6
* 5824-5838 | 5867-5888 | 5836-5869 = -0.44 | 22.4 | 23.5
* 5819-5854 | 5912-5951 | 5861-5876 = -1.22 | 23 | 21.6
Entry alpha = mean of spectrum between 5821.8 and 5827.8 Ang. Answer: 22.3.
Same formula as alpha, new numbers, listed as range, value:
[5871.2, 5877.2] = 27.3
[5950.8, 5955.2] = 21.7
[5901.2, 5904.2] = 20.4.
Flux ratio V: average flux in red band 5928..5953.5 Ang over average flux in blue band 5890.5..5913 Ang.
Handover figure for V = 1.03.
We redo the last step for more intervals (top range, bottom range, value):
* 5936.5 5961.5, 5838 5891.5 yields 0.94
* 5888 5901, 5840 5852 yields 0.85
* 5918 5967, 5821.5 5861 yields 0.94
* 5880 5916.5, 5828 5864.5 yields 0.91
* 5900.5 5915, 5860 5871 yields 0.93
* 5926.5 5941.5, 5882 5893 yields 1.08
